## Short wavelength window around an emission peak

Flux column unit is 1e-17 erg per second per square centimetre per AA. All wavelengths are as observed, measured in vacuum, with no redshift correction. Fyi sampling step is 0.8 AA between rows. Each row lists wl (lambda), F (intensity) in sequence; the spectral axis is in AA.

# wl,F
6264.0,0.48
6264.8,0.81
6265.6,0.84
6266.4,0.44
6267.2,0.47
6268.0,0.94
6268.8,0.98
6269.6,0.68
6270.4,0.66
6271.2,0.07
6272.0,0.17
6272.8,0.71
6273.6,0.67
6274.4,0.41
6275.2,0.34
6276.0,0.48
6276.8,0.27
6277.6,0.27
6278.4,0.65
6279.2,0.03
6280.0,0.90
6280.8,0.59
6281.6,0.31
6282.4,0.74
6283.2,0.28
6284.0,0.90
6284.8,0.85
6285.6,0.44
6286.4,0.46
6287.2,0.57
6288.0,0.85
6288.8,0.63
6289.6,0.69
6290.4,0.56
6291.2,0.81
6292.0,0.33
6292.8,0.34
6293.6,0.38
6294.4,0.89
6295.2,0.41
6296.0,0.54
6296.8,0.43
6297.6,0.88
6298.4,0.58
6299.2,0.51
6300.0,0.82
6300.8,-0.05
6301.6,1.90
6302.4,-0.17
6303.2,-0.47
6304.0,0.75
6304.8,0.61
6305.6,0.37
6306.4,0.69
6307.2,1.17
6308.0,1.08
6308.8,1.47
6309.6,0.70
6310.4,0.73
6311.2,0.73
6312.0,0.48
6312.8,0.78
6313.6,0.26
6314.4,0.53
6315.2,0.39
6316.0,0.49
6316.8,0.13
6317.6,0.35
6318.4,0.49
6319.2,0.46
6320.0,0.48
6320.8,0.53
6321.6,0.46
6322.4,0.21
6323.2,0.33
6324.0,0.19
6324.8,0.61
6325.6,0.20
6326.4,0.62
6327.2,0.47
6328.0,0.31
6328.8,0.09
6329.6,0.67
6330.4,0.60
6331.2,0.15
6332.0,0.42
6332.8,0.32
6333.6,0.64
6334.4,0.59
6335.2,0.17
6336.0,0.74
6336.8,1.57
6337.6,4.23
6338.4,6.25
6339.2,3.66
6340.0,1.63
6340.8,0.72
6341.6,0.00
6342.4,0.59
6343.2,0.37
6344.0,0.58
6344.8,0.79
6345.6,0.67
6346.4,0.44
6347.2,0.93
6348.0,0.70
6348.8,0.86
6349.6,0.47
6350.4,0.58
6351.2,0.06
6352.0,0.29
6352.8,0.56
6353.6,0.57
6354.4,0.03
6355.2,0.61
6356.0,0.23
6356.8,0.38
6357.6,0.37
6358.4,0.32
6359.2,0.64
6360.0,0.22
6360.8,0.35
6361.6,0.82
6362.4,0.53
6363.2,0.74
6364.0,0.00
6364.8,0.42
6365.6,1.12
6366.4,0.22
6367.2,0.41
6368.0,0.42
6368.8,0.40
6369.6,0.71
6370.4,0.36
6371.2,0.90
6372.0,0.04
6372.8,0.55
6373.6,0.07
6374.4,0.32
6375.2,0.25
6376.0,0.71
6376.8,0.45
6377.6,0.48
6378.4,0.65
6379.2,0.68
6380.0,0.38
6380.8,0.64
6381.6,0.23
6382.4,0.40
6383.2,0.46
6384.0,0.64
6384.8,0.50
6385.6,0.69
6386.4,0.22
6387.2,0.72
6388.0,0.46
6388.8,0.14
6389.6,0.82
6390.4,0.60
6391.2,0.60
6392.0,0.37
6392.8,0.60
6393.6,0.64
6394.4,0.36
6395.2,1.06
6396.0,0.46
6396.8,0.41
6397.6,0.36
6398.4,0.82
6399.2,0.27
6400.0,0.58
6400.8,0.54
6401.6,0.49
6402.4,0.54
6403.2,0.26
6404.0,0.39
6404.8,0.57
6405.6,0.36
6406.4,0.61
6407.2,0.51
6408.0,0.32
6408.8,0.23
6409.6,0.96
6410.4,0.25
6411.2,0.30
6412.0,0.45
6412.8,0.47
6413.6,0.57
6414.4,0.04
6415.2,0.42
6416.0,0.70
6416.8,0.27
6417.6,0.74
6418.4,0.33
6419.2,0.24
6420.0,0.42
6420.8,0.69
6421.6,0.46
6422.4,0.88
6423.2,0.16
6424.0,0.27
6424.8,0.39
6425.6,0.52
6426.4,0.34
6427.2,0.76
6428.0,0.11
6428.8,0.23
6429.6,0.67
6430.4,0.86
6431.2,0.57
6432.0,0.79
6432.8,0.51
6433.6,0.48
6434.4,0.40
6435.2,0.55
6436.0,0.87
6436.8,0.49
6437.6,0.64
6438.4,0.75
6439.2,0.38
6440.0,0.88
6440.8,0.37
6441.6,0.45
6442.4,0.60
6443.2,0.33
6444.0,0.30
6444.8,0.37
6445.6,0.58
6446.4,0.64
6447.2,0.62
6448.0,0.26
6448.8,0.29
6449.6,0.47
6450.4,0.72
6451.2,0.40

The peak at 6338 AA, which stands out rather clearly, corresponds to H-beta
